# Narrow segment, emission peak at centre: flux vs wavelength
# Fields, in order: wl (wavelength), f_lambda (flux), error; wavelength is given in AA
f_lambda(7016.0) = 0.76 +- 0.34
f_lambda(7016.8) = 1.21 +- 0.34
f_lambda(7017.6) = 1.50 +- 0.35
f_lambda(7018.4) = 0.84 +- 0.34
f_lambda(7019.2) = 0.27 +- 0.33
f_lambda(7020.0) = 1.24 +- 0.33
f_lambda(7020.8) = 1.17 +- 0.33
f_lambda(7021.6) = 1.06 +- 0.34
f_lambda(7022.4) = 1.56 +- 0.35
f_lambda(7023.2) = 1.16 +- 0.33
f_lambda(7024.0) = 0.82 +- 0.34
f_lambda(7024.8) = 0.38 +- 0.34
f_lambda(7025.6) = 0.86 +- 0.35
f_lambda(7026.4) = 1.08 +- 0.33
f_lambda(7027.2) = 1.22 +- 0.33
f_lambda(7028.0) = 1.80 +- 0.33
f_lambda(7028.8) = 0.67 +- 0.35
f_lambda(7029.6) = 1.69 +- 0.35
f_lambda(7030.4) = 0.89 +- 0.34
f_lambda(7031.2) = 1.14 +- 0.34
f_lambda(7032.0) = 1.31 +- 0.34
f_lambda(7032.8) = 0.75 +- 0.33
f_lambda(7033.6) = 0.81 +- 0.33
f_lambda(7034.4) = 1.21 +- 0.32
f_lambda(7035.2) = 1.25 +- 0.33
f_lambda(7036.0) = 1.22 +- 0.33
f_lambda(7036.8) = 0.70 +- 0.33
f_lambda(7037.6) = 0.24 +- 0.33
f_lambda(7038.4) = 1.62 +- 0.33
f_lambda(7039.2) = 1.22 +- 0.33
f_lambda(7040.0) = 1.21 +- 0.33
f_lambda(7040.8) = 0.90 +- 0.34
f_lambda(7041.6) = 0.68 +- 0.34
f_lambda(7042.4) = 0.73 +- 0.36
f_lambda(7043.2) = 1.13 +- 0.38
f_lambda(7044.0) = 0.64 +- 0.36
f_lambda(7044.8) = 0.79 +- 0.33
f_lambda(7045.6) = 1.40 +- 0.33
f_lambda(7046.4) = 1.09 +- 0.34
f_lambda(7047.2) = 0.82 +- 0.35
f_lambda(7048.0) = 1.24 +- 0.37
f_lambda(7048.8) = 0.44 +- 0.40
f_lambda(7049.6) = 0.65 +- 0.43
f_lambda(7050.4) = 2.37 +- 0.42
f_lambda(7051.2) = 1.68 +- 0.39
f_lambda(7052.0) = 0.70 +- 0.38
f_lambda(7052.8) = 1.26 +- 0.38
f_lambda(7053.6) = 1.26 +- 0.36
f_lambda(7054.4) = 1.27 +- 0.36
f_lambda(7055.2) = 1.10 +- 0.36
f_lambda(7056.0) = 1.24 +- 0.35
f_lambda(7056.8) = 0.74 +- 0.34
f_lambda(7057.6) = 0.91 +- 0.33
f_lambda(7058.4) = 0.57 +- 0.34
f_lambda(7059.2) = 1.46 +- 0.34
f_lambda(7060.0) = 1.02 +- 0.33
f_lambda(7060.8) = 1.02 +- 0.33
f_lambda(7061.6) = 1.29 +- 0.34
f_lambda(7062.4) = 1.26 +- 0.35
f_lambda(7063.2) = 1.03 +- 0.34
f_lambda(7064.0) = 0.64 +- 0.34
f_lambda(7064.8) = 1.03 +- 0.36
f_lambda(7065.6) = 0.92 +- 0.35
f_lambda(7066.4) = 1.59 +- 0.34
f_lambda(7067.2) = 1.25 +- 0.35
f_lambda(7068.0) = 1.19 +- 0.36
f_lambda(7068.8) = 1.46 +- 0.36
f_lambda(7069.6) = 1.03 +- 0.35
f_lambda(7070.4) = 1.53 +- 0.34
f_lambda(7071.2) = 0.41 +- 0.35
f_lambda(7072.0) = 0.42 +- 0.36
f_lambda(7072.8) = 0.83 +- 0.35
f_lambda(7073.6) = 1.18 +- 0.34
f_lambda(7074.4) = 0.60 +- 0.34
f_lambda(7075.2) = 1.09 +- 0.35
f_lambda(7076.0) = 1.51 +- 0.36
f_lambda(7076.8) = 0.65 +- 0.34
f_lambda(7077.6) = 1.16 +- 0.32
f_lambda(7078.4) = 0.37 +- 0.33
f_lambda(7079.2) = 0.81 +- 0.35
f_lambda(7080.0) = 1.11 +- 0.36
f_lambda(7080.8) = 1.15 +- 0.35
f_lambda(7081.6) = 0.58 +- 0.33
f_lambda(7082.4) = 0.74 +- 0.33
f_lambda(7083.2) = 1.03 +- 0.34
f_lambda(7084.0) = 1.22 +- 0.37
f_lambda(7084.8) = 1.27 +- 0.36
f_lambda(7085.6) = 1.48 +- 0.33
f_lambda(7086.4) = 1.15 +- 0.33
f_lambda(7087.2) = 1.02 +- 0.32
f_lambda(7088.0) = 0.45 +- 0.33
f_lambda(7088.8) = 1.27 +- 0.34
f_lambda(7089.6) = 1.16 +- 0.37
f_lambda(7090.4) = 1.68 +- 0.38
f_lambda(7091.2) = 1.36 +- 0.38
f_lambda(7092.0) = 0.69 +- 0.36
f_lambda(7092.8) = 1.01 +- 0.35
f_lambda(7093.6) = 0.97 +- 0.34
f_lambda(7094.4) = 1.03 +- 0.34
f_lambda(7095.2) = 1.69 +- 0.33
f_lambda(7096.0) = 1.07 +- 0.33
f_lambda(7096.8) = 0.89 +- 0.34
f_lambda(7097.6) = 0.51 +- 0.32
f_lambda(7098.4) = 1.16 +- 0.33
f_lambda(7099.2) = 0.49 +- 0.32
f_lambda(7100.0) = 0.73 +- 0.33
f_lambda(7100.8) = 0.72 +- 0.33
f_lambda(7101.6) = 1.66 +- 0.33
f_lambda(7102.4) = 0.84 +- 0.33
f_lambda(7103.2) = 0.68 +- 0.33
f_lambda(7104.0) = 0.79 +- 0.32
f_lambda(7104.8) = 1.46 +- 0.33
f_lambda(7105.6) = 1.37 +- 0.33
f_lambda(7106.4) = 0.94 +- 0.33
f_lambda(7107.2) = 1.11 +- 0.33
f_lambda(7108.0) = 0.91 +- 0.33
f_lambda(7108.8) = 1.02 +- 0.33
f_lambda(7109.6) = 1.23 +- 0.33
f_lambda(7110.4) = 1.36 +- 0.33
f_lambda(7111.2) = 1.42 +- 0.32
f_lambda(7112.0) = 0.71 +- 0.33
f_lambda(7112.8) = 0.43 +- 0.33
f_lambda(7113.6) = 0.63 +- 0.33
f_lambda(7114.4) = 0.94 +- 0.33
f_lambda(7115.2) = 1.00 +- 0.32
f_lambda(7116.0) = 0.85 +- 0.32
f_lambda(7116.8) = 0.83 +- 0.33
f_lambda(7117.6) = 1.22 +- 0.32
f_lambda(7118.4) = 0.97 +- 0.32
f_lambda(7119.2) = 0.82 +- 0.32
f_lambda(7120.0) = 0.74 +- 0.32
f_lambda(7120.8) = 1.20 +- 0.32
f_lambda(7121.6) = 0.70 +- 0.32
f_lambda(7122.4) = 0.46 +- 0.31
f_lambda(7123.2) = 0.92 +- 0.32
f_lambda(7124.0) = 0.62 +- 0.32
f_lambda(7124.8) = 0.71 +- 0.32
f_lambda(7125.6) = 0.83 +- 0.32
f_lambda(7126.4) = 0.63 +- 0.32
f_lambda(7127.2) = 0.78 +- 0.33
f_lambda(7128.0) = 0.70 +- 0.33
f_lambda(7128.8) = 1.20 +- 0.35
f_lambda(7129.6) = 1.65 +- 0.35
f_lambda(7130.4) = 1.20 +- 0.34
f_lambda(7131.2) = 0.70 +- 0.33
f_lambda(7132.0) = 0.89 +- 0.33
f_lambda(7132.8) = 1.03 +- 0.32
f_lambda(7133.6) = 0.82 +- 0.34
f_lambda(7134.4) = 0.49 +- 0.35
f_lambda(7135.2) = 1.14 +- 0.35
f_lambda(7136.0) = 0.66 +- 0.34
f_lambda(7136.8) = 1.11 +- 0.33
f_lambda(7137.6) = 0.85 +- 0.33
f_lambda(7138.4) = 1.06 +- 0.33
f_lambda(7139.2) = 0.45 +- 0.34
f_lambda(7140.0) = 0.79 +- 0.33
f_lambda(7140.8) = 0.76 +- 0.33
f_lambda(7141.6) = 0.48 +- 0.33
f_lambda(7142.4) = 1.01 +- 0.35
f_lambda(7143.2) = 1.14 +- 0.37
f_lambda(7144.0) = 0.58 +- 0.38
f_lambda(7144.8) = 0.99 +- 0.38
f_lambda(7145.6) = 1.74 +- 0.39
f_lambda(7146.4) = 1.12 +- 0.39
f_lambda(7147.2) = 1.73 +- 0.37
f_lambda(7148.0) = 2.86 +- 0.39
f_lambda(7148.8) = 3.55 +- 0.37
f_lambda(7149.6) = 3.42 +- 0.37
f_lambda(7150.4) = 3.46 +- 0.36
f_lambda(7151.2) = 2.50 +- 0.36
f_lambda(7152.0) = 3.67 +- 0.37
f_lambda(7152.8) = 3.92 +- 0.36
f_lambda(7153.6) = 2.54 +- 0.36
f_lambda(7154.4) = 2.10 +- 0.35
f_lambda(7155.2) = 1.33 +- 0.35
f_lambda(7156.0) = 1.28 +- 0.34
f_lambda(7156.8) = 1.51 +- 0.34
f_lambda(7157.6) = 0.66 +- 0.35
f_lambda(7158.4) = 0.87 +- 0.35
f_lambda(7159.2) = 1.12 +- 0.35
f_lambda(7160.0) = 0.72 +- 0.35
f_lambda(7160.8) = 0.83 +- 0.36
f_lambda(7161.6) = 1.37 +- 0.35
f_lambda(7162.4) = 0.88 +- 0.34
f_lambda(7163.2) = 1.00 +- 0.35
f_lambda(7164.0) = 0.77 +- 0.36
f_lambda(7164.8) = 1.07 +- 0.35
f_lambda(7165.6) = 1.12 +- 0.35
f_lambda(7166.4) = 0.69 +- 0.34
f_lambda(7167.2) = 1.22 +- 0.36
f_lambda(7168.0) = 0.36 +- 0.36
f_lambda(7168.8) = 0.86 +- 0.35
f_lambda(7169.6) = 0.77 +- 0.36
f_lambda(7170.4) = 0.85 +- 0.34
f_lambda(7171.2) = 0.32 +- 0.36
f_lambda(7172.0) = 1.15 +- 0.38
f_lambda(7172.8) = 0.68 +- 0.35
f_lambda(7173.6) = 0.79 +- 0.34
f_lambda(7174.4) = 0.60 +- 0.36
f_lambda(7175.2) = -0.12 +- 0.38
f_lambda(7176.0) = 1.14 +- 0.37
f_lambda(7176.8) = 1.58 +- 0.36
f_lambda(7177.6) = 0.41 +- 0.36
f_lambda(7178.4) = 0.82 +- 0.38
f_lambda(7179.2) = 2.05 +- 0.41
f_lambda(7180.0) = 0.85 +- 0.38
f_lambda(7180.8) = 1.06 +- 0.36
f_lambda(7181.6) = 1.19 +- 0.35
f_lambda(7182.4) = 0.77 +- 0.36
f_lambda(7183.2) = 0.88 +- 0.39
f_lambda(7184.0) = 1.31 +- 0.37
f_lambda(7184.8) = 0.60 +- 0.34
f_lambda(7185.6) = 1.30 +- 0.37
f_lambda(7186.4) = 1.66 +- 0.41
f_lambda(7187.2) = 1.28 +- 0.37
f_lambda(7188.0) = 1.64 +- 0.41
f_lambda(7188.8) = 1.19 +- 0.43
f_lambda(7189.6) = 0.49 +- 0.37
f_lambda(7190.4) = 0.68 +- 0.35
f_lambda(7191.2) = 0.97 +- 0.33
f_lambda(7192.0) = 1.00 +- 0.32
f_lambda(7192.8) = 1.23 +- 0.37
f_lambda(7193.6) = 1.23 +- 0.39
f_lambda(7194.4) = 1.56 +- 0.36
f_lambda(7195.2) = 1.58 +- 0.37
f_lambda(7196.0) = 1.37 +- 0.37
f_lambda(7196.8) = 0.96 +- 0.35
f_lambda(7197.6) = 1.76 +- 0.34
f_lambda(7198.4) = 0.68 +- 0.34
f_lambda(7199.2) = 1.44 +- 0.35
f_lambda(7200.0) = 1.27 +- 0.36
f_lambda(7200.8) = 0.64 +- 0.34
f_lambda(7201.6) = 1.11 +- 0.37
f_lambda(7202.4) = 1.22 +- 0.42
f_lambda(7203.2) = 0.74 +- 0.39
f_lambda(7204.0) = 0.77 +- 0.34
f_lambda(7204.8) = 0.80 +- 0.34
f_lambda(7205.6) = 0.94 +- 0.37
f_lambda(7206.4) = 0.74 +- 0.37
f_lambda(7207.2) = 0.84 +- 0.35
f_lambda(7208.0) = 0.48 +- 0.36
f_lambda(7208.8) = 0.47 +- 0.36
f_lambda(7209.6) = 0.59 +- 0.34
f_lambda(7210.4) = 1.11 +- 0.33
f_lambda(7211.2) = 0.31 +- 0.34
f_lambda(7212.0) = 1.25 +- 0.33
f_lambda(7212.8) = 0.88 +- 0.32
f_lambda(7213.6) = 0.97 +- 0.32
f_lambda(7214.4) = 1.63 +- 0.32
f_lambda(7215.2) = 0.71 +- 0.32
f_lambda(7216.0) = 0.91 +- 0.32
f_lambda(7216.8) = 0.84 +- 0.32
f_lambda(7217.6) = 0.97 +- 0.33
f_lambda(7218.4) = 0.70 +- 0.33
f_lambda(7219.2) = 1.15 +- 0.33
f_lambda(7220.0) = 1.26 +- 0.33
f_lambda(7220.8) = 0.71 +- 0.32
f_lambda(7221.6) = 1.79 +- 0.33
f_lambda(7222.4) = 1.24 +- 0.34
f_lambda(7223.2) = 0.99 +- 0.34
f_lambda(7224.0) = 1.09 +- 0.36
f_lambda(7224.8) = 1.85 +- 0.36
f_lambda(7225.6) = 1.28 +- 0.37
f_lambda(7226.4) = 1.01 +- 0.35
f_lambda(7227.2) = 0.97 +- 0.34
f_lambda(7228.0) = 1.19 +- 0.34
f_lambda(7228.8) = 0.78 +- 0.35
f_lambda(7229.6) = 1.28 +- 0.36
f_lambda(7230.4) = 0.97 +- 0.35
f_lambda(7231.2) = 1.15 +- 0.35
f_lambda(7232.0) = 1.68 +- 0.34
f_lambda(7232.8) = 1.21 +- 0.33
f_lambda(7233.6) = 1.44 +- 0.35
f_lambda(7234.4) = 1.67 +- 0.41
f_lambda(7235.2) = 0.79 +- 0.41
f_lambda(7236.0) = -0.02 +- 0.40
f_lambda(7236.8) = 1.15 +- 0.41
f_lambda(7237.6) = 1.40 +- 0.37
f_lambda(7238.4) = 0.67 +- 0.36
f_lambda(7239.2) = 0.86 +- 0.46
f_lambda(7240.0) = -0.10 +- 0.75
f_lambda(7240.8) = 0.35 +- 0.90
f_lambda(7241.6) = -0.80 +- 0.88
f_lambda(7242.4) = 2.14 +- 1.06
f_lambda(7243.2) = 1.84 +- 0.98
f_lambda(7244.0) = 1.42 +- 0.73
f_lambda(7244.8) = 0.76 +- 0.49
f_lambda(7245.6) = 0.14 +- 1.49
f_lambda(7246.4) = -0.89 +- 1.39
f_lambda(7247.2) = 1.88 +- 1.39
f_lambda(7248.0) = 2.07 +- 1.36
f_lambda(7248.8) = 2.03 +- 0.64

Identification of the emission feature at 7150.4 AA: Hbeta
